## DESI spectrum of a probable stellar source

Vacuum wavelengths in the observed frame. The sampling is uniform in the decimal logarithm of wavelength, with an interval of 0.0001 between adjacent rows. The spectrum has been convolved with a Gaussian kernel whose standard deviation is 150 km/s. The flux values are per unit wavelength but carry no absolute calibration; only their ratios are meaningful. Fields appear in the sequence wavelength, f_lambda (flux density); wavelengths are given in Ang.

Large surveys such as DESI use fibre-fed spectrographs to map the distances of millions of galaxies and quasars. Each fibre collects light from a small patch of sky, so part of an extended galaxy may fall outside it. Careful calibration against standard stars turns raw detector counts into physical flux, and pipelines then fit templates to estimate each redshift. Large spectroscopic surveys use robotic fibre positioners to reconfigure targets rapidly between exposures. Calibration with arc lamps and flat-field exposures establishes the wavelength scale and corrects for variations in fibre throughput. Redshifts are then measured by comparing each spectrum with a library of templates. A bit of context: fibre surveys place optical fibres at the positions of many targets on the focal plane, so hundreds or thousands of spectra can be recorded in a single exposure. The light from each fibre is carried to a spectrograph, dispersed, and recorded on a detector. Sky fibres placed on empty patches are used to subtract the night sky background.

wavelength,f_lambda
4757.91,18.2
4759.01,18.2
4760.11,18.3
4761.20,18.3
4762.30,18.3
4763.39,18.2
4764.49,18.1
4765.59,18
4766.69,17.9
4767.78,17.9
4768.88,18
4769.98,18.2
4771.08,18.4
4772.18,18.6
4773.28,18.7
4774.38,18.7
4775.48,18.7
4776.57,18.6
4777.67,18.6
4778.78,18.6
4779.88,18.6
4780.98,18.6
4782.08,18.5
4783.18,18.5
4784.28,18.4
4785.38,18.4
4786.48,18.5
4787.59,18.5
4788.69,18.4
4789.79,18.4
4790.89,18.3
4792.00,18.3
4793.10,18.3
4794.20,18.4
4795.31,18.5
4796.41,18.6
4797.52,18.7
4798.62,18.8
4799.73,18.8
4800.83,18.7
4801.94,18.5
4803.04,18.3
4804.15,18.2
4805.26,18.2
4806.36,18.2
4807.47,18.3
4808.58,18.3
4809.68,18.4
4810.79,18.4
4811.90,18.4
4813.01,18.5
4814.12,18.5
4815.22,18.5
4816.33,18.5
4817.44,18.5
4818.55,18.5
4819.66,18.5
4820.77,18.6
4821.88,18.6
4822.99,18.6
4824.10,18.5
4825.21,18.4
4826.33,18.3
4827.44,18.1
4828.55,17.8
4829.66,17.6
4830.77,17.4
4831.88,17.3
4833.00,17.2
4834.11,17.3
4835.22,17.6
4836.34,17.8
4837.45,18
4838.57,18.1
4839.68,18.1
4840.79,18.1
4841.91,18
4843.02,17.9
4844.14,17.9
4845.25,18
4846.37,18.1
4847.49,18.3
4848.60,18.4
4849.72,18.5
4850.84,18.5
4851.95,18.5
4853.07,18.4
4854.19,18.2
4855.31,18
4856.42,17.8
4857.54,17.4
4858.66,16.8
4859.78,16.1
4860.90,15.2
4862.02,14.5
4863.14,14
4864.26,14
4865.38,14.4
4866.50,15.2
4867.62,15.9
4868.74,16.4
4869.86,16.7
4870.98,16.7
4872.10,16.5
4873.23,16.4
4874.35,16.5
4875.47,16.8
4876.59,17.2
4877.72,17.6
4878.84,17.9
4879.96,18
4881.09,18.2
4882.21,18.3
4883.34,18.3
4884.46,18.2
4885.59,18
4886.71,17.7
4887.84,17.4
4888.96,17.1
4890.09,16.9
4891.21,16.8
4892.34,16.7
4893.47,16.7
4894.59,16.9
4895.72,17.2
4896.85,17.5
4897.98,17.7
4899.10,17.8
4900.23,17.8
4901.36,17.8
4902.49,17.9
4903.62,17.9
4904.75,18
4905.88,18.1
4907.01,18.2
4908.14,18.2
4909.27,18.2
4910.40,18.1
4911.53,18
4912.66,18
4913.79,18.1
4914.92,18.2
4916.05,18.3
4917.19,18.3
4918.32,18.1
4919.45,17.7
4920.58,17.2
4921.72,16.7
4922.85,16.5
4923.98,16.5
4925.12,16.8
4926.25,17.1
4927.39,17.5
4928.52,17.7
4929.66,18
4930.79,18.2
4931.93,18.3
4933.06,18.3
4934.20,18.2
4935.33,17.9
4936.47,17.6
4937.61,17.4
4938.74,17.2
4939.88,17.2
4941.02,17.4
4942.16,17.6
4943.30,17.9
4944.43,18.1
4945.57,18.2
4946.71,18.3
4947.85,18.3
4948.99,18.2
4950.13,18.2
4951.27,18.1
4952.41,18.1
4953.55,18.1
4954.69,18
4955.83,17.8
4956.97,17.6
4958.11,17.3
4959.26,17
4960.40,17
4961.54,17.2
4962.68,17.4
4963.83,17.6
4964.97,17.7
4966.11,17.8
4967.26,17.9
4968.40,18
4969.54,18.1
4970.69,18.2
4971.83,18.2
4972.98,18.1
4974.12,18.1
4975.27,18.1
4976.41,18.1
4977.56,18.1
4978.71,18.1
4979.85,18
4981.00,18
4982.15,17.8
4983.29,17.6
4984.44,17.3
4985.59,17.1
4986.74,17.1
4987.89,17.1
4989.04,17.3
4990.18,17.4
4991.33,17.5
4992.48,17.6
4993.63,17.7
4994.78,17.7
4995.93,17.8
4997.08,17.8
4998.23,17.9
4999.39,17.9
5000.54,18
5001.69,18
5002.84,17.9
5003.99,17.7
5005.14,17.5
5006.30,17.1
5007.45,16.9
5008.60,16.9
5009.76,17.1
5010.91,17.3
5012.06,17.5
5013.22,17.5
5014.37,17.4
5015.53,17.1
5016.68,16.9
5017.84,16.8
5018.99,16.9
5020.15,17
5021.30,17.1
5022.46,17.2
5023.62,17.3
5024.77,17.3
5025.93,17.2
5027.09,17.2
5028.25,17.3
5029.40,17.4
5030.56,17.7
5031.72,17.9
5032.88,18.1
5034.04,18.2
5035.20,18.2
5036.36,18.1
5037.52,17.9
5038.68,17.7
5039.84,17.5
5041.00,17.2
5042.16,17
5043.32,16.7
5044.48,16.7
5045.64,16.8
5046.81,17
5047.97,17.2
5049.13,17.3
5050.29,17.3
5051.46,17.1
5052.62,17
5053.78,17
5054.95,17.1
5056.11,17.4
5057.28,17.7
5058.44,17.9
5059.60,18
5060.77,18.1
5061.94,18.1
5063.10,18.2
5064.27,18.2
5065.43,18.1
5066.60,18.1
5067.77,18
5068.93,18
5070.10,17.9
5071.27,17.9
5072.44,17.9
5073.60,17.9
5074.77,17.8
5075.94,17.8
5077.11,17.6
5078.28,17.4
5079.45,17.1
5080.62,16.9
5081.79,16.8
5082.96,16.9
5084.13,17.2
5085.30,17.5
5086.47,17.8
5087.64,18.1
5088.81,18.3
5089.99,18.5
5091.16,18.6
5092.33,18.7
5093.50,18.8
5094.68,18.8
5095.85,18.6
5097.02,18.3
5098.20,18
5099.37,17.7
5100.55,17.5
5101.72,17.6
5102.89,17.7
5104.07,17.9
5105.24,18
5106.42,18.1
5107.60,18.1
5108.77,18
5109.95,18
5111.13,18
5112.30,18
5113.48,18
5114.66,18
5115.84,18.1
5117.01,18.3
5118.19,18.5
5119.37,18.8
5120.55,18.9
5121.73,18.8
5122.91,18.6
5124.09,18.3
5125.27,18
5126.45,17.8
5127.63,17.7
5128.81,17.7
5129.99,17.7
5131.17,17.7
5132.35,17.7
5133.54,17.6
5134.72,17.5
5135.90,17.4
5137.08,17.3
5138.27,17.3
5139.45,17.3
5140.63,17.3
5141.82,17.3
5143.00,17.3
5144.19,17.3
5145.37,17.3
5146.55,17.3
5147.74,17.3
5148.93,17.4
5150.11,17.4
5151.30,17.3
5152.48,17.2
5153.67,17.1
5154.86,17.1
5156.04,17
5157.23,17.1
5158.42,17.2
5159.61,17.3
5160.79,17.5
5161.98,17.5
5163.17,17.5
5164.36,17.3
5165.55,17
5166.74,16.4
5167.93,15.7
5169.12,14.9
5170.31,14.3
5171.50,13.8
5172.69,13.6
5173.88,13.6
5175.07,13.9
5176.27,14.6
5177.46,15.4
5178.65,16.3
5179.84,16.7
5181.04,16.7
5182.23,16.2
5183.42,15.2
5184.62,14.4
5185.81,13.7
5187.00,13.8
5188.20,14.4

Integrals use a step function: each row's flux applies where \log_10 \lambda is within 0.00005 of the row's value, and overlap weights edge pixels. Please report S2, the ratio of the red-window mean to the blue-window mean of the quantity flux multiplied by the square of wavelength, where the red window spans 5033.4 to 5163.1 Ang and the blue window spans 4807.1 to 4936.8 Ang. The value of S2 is 1.10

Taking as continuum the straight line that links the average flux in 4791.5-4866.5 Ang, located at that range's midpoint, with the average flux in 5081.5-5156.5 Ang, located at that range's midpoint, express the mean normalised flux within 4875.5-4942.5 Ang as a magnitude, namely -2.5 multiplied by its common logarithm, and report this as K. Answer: 0.01 mag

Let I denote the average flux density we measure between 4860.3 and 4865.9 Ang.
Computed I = 14.4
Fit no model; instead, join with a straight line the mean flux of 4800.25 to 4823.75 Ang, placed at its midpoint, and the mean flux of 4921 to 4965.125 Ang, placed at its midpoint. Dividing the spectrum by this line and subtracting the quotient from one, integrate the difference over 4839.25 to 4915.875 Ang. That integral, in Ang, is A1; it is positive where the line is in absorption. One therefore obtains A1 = 2.9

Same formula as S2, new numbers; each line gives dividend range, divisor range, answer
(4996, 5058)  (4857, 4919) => 1.07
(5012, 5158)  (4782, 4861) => 1.08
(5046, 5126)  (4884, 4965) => 1.08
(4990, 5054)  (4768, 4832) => 1.03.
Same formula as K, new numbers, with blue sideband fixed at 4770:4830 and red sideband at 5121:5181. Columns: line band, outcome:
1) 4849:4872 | 0.101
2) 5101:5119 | -0.060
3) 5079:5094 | -0.039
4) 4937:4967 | 0.003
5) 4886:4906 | 0.036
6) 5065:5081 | -0.032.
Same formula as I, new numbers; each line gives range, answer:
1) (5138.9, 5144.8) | 17.3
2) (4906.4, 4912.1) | 18.1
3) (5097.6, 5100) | 17.8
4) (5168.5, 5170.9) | 14.6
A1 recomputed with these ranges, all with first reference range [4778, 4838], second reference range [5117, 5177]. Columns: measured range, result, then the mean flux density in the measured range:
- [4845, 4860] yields 0.14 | 18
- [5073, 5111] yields -1.41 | 17.9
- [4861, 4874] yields 1.84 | 15.5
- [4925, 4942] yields 0.15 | 17.7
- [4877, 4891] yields 0.20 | 17.8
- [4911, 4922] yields 0.01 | 17.9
